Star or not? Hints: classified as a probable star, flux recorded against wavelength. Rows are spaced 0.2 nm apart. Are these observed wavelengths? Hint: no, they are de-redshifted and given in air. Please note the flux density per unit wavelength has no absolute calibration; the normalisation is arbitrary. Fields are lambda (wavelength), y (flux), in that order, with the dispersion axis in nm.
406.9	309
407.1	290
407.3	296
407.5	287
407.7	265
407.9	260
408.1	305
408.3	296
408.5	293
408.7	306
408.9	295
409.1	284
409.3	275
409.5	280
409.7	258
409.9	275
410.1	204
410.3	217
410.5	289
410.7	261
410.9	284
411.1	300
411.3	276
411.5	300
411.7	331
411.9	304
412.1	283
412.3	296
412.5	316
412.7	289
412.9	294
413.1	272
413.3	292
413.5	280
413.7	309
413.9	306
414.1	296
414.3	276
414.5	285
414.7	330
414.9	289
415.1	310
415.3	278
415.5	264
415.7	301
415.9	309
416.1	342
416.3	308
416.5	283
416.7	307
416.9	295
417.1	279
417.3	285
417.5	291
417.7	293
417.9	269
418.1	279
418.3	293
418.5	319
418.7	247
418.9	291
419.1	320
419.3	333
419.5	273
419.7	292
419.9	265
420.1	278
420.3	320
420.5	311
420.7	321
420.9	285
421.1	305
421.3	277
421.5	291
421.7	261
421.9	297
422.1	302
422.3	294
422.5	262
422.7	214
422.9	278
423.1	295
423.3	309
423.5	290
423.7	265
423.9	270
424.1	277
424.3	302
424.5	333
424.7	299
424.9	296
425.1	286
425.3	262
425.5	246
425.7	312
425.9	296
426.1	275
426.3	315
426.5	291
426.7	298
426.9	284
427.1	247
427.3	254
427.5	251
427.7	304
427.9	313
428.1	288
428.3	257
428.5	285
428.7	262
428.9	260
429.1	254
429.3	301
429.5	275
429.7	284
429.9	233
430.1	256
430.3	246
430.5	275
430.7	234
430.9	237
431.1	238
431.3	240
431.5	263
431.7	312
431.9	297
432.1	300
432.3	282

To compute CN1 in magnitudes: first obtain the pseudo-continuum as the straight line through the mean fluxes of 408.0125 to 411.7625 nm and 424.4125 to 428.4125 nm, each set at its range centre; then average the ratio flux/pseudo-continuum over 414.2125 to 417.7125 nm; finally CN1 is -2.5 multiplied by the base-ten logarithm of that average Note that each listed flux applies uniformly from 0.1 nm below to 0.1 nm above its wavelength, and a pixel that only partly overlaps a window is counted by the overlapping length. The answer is -0.05 mag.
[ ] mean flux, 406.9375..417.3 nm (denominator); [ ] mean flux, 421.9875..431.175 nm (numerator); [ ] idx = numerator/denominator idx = 0.96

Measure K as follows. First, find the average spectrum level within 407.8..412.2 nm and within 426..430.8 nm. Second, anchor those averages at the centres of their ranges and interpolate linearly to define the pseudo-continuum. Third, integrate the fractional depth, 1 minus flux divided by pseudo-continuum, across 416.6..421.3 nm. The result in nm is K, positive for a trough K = -0.28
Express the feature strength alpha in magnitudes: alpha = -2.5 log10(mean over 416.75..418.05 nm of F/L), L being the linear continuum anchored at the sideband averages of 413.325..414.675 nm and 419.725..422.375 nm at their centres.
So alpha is 0.028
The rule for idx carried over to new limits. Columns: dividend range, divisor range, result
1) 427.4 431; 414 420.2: 0.91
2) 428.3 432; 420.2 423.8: 0.92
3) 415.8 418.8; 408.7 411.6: 1.08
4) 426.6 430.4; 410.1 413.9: 0.95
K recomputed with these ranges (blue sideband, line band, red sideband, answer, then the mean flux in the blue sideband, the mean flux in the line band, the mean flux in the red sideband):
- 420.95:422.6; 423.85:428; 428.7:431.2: -0.22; 286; 286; 258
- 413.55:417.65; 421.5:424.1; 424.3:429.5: 0.09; 297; 279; 283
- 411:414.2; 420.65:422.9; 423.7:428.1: 0.06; 296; 282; 286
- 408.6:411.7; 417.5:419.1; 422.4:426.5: -0.04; 275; 287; 284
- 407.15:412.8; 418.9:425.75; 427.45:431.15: -0.41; 283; 289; 267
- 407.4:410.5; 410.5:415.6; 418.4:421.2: -0.18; 274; 293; 297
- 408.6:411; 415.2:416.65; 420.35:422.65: -0.09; 269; 298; 290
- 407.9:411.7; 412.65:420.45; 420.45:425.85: -0.30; 279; 294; 287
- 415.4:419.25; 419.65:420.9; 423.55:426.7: -0.02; 294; 297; 289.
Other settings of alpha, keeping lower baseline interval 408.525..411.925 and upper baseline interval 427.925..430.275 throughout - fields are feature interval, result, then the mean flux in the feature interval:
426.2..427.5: -0.034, 279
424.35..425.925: -0.078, 291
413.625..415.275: -0.085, 299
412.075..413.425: -0.056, 292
